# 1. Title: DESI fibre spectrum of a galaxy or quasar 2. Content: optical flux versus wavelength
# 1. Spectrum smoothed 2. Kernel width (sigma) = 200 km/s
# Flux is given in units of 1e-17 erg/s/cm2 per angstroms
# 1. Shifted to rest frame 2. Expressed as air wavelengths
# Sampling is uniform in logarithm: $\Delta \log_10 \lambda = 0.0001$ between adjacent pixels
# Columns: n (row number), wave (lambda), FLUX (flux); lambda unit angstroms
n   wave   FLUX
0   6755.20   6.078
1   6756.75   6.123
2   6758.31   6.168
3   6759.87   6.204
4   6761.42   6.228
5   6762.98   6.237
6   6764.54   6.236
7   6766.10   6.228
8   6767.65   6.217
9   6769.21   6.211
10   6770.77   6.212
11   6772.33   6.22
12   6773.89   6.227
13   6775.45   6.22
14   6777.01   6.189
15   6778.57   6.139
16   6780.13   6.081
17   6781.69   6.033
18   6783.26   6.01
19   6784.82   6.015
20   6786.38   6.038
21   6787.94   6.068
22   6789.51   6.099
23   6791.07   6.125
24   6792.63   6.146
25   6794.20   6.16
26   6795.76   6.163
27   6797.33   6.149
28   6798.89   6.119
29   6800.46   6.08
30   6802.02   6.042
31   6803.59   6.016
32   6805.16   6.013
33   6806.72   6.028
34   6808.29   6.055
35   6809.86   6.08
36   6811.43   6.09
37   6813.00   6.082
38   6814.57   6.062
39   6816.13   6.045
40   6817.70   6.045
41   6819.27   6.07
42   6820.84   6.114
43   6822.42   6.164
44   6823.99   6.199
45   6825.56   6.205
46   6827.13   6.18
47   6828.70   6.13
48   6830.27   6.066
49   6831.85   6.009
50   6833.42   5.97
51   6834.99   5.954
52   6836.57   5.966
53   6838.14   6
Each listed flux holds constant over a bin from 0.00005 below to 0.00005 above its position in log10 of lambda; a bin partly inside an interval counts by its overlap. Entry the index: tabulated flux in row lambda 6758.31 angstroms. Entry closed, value 6.168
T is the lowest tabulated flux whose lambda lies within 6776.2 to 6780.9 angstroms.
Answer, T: 6.081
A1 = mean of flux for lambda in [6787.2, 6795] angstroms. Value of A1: 6.12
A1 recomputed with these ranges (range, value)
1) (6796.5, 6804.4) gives 6.08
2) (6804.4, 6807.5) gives 6.03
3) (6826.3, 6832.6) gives 6.1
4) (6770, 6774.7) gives 6.22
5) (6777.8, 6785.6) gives 6.05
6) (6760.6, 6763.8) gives 6.23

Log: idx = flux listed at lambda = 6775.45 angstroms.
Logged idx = 6.22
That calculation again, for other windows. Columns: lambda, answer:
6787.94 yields 6.068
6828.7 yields 6.13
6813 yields 6.082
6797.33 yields 6.149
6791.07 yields 6.125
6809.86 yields 6.08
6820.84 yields 6.114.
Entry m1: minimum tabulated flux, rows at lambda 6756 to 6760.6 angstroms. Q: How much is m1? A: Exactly 6.123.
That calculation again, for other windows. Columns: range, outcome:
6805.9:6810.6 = 6.028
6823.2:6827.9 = 6.18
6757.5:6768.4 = 6.168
